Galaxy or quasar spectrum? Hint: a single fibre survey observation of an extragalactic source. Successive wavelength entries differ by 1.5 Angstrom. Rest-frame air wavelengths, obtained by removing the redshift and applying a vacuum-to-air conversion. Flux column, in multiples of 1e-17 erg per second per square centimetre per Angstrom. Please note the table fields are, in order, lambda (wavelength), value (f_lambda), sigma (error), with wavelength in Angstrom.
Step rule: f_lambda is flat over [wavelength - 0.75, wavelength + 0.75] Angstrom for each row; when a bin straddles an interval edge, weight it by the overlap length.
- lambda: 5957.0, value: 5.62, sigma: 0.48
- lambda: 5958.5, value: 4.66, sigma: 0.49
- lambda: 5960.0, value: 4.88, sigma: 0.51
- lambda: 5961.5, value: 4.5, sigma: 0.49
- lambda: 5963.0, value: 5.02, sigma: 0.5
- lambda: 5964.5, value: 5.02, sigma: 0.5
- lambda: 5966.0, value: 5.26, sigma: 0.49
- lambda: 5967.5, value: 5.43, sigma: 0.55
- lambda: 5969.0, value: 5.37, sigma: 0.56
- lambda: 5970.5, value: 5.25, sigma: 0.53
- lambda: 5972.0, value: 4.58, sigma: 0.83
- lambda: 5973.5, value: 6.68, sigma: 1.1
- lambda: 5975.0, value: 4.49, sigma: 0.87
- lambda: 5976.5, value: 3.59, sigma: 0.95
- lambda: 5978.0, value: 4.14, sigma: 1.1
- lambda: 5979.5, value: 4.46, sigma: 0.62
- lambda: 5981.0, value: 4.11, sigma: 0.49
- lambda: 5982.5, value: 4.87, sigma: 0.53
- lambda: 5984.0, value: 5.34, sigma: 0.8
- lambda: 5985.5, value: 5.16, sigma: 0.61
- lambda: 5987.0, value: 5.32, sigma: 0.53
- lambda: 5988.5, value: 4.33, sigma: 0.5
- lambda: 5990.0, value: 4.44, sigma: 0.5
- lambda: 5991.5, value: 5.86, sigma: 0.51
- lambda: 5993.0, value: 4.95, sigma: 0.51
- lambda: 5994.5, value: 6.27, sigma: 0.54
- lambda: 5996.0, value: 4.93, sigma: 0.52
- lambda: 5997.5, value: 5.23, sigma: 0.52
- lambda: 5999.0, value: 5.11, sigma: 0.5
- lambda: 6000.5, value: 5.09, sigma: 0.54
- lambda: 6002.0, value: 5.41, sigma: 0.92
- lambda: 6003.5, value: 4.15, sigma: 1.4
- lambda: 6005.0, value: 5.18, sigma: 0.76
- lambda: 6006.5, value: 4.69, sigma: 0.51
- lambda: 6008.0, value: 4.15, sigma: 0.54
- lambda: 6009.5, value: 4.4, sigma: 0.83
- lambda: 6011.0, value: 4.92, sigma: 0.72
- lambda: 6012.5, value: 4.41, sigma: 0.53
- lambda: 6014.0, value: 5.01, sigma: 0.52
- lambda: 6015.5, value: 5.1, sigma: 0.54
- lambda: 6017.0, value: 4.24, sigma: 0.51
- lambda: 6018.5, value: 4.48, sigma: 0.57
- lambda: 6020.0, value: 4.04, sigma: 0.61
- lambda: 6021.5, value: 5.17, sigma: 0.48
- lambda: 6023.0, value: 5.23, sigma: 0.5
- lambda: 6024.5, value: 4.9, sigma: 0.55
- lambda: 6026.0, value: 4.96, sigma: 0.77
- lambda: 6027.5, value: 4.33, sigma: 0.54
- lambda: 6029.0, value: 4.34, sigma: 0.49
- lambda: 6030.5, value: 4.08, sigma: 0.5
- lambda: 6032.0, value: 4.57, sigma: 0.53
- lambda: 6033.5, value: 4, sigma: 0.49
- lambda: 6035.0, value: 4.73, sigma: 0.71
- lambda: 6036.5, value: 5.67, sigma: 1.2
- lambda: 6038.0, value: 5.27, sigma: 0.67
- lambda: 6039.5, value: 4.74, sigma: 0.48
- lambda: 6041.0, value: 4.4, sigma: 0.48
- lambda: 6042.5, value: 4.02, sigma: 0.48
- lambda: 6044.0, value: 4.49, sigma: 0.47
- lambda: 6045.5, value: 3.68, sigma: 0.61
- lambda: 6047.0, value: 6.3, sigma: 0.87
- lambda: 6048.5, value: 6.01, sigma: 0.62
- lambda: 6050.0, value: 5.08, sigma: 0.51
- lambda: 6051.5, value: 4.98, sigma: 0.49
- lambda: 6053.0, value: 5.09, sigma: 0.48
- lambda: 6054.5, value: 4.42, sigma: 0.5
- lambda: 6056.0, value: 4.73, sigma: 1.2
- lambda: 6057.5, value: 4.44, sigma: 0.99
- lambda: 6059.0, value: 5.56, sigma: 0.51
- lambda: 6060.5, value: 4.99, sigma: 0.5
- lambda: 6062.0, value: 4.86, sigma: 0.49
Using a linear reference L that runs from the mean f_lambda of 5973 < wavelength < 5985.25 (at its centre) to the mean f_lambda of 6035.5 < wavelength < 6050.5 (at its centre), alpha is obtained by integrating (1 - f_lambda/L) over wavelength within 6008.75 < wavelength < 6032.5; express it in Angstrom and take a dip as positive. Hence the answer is 1.1 Angstrom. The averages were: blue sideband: 4.69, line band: 4.64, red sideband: 4.96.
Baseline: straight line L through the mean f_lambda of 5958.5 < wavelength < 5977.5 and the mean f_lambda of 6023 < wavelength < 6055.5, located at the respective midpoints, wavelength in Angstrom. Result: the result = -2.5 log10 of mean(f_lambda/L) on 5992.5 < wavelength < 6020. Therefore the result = 0.00 mag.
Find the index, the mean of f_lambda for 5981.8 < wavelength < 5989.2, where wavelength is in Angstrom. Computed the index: 5.01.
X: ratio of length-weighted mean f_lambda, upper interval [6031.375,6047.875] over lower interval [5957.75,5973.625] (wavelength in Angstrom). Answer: 0.93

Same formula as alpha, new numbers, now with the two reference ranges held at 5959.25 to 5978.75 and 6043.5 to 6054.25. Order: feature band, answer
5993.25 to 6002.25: -0.59 Angstrom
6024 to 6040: 1.14 Angstrom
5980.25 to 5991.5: 0.23 Angstrom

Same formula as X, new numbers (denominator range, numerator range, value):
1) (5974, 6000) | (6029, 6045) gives 0.94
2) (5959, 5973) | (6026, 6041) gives 0.92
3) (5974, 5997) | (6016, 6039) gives 0.97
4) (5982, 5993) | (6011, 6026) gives 0.94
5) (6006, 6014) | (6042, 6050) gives 1.09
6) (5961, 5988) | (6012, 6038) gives 0.95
